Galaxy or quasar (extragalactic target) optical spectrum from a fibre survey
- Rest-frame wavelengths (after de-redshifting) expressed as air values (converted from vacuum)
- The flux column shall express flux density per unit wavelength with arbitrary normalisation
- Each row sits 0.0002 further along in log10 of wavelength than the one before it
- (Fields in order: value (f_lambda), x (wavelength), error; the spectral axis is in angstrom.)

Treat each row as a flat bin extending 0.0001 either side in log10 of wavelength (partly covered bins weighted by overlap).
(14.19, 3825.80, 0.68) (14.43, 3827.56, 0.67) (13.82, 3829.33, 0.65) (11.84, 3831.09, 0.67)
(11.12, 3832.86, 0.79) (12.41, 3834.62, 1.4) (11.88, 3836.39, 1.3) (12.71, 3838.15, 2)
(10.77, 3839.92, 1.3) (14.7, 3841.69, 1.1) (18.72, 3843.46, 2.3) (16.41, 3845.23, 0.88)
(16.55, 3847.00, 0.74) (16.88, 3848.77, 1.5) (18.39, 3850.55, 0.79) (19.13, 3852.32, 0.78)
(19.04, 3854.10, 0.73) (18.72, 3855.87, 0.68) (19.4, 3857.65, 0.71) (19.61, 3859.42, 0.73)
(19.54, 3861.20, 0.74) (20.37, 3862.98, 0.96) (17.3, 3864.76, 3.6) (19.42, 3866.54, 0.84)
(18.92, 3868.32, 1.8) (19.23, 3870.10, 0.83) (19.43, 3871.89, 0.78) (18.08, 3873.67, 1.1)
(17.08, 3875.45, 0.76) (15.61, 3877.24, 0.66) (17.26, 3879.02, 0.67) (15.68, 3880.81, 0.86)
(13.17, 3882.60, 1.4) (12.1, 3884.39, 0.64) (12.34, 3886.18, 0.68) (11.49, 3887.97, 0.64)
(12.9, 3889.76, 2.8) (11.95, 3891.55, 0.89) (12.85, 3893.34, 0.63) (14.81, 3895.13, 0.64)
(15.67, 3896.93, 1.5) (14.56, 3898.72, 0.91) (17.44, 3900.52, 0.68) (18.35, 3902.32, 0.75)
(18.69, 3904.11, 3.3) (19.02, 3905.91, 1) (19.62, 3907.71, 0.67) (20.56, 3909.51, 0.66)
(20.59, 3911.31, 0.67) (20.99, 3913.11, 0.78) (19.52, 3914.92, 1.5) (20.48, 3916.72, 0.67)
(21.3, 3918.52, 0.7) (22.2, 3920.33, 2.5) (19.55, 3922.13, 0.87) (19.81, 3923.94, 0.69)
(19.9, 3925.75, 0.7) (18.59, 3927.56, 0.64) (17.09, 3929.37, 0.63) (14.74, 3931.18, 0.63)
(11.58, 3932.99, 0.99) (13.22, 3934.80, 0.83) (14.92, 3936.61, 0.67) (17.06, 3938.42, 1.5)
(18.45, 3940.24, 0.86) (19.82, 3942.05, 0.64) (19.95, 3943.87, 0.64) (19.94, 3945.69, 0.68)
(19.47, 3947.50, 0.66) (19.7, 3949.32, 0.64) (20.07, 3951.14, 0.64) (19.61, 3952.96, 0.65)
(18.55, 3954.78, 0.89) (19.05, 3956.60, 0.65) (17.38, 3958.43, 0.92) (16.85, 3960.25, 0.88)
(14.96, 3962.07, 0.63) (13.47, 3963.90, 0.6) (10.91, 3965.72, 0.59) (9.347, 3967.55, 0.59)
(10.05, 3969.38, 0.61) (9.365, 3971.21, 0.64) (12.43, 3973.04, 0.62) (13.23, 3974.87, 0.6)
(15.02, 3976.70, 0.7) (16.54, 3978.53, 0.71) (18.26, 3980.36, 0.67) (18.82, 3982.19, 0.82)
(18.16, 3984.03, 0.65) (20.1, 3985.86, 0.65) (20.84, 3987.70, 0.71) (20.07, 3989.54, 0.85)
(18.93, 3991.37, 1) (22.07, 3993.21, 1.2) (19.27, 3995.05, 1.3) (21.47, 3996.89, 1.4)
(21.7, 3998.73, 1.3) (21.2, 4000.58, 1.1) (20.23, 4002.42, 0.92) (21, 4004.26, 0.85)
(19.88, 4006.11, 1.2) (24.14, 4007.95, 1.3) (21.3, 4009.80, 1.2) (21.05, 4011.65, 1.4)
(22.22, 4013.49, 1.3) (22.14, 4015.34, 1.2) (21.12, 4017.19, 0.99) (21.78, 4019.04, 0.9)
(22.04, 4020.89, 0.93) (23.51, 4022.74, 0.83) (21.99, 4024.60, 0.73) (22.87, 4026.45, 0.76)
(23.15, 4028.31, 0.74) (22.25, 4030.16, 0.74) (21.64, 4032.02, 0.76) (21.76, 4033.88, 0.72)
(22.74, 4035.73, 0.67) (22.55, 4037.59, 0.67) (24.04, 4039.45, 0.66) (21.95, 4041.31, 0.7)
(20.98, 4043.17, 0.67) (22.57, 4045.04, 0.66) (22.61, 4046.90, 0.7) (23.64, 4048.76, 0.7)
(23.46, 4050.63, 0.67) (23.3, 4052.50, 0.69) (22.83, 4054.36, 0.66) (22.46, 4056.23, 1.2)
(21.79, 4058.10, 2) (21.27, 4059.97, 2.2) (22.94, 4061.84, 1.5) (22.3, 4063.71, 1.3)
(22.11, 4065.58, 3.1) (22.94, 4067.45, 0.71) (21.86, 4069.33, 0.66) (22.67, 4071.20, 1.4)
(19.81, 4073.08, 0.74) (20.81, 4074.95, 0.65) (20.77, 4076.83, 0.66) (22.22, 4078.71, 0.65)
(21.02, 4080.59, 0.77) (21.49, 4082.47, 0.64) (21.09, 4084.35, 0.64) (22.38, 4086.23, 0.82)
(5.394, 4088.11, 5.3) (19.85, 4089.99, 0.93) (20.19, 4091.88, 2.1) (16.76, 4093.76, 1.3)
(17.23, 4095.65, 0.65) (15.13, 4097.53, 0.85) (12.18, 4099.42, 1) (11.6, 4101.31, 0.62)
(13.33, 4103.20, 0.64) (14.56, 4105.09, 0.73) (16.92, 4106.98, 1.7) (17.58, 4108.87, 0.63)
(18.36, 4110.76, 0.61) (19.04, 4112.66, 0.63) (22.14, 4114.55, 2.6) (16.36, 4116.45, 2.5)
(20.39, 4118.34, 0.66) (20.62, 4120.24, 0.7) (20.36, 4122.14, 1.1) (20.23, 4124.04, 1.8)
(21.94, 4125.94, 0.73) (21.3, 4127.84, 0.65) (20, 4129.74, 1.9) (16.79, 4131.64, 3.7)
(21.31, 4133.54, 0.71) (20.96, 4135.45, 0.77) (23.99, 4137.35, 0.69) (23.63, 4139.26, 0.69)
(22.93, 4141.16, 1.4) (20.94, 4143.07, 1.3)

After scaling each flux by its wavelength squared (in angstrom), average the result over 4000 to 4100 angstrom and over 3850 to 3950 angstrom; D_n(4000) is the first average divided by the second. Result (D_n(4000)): 1.3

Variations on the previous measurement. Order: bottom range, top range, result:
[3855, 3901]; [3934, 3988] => 1.05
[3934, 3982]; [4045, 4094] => 1.39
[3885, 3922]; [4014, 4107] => 1.29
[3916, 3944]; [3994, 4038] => 1.27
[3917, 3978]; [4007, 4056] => 1.41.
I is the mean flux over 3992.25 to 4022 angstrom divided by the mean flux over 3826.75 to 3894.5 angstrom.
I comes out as 1.35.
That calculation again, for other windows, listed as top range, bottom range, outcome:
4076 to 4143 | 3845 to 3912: 1.11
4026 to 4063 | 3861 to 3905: 1.40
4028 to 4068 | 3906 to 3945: 1.21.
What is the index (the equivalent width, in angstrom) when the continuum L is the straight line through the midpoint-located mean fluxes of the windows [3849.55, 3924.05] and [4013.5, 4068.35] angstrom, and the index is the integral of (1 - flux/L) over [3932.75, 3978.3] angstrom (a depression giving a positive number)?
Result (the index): 9.0 angstrom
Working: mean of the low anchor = 17.6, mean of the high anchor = 22.4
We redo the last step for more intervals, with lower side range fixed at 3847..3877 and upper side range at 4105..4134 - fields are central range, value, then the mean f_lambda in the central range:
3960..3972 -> 4.5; 11.9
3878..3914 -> 5.3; 16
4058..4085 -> -3.4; 21.7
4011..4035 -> -3.8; 22.1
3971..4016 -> -0.7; 19.3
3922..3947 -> 1.9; 17.4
